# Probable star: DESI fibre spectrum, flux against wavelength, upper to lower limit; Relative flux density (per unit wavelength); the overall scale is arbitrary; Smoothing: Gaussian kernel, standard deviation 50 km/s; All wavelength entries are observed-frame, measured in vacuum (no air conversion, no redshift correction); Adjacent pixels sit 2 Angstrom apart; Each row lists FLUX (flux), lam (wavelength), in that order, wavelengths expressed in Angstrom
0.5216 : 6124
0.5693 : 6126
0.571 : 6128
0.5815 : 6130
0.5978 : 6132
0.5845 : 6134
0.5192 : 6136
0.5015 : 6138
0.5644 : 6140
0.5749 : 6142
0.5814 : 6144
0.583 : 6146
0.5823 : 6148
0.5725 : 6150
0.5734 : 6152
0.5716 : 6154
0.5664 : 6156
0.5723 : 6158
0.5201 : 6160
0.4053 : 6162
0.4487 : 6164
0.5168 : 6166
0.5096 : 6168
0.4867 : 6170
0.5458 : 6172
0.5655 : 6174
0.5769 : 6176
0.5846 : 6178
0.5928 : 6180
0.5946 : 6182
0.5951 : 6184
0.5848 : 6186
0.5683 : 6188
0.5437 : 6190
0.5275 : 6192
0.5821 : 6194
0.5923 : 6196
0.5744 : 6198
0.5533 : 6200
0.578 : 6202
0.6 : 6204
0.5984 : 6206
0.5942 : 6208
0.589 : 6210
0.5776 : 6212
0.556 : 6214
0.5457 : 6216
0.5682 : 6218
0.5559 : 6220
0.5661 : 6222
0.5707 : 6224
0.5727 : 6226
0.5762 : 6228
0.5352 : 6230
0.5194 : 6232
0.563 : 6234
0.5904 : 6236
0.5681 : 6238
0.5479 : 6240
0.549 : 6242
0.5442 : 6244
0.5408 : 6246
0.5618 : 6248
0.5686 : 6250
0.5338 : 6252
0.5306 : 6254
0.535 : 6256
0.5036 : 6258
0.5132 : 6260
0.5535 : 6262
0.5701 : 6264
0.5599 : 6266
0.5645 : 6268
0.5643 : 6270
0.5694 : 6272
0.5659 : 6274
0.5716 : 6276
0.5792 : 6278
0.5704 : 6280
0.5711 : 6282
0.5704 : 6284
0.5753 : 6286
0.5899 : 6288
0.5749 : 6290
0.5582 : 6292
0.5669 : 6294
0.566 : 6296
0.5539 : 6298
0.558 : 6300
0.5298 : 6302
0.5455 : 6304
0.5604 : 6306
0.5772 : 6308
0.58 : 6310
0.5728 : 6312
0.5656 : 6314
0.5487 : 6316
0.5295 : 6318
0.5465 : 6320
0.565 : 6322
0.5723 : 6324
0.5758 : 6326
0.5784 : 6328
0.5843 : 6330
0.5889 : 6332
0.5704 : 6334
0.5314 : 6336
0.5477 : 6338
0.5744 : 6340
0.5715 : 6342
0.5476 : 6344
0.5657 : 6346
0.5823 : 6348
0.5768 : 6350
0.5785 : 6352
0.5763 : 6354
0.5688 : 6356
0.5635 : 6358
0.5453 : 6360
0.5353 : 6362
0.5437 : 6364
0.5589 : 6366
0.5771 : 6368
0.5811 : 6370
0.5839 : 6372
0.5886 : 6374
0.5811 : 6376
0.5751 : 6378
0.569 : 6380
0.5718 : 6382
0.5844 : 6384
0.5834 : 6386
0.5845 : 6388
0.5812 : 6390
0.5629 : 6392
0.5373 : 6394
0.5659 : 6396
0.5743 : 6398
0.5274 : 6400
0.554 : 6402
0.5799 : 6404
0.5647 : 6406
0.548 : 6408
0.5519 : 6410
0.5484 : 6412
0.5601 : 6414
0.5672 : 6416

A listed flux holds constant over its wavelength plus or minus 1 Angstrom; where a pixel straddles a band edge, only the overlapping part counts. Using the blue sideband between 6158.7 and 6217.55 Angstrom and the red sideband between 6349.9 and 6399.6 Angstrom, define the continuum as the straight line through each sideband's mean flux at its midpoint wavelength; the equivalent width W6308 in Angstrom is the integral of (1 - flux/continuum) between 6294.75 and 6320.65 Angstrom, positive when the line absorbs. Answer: 0.4 Angstrom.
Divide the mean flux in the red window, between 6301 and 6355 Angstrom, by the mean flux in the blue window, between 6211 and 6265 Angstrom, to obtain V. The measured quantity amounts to 1.02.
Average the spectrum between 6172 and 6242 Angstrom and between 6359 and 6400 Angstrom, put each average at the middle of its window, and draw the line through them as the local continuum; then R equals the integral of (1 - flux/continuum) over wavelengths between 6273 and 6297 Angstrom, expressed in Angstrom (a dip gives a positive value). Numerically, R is -0.1 Angstrom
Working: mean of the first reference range 0.57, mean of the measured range 0.572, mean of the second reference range 0.568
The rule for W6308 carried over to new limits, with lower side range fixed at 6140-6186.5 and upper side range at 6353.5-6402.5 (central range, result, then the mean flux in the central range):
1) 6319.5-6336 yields -0.2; 0.571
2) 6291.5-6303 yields 0.1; 0.555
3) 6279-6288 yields -0.2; 0.574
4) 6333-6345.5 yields 0.2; 0.558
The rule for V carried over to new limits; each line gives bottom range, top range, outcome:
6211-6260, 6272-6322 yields 1.02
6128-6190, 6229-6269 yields 0.99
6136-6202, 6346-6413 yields 1.02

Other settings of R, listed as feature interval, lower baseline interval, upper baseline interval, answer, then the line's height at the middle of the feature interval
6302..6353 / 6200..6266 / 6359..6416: -0.2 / 0.563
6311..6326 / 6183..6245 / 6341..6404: 0.2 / 0.568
